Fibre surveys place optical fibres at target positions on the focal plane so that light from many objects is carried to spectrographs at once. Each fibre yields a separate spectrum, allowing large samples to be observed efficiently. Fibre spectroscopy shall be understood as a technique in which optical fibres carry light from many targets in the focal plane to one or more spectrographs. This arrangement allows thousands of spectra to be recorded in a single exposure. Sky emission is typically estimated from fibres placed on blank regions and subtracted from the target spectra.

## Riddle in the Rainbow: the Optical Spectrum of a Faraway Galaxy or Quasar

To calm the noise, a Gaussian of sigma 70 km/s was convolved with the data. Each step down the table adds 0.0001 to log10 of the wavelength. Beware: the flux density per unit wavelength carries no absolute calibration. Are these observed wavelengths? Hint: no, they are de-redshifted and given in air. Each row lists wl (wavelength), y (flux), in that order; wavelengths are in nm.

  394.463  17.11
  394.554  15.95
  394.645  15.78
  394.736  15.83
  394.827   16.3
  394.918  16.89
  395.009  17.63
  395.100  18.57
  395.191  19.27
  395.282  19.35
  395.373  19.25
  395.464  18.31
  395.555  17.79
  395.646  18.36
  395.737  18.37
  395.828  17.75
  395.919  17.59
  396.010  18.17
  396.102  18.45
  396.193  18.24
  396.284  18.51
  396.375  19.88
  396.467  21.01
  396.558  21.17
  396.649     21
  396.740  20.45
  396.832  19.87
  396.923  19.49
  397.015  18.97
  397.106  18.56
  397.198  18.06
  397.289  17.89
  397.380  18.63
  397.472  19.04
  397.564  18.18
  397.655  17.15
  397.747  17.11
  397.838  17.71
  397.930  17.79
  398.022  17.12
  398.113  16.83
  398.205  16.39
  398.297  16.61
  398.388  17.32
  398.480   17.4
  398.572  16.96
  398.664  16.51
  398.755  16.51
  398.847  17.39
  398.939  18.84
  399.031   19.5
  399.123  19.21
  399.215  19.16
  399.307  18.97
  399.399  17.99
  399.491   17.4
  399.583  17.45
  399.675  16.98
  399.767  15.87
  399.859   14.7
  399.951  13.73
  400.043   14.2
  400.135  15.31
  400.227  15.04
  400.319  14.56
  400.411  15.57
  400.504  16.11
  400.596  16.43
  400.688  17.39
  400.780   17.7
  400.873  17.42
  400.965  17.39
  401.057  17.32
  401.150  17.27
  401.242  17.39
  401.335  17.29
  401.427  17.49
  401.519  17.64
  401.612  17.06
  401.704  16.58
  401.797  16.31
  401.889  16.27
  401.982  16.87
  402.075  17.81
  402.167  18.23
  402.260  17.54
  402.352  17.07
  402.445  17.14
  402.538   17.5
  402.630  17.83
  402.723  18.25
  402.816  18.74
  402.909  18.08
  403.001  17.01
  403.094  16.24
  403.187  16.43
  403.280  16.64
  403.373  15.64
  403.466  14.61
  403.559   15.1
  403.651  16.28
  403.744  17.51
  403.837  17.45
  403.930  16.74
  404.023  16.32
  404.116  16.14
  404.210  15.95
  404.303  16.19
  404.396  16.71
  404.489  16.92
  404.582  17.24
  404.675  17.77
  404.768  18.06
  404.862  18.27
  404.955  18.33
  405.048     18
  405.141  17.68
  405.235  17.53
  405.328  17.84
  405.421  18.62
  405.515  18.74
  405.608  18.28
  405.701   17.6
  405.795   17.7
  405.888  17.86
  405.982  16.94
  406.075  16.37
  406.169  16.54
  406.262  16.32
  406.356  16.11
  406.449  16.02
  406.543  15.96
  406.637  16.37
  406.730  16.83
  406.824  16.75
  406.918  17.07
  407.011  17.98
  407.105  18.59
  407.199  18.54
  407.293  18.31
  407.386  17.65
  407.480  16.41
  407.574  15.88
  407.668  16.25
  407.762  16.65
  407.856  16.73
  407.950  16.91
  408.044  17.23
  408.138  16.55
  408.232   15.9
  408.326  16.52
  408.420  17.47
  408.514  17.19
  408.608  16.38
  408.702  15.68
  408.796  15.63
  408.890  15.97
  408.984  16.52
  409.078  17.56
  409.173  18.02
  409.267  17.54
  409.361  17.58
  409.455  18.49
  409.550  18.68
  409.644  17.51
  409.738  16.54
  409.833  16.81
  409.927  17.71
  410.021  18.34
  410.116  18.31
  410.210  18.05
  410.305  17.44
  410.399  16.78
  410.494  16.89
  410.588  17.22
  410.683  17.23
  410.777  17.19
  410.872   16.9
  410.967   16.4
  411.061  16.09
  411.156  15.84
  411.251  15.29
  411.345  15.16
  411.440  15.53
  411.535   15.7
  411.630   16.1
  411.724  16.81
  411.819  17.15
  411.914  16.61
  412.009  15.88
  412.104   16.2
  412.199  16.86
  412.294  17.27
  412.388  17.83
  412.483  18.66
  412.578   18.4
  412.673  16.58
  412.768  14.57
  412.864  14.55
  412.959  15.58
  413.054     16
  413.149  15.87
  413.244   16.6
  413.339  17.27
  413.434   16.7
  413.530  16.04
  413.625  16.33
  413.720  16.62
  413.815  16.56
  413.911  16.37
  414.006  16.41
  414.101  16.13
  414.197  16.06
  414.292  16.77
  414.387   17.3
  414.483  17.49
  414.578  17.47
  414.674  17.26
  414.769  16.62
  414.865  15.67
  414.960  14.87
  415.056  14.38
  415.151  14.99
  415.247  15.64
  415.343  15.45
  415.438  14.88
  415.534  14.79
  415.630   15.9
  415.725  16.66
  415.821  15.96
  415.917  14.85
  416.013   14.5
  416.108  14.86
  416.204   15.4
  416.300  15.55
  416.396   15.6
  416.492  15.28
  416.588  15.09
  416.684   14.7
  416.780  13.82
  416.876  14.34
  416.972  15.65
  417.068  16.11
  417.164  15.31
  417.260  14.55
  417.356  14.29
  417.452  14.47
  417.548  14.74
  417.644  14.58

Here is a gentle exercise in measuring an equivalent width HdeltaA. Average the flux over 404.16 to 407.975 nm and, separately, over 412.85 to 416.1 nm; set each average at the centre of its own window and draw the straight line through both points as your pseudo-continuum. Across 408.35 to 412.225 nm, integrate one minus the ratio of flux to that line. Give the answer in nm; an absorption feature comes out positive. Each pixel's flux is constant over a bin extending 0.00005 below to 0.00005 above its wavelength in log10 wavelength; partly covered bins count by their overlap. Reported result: -0.05 nm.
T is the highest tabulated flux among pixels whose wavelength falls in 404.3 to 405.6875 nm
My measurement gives 18.74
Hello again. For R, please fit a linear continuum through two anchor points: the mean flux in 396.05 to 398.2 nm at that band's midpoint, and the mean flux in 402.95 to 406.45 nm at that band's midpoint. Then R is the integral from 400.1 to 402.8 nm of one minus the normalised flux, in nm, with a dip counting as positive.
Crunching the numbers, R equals 0.11 nm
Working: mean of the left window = 18.7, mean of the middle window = 17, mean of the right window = 17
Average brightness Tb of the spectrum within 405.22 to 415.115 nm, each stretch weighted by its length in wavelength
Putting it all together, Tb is 16.8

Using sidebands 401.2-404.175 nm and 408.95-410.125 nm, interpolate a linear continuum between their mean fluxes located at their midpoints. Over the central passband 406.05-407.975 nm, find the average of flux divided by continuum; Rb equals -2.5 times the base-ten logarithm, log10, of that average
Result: 0.03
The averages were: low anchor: 17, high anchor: 17.6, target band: 16.9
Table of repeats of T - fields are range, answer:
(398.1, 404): 19.5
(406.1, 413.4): 18.68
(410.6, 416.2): 18.66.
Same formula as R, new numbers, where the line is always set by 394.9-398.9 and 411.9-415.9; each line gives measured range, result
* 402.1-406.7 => 0.07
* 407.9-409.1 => 0.02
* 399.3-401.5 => 0.17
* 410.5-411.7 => 0.03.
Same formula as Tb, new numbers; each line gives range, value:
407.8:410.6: 17.1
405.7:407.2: 17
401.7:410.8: 17.1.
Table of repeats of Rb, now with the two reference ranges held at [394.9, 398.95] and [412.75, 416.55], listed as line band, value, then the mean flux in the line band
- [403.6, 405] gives 0.015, 17.1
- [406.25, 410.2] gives -0.019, 17.1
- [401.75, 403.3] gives 0.014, 17.3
